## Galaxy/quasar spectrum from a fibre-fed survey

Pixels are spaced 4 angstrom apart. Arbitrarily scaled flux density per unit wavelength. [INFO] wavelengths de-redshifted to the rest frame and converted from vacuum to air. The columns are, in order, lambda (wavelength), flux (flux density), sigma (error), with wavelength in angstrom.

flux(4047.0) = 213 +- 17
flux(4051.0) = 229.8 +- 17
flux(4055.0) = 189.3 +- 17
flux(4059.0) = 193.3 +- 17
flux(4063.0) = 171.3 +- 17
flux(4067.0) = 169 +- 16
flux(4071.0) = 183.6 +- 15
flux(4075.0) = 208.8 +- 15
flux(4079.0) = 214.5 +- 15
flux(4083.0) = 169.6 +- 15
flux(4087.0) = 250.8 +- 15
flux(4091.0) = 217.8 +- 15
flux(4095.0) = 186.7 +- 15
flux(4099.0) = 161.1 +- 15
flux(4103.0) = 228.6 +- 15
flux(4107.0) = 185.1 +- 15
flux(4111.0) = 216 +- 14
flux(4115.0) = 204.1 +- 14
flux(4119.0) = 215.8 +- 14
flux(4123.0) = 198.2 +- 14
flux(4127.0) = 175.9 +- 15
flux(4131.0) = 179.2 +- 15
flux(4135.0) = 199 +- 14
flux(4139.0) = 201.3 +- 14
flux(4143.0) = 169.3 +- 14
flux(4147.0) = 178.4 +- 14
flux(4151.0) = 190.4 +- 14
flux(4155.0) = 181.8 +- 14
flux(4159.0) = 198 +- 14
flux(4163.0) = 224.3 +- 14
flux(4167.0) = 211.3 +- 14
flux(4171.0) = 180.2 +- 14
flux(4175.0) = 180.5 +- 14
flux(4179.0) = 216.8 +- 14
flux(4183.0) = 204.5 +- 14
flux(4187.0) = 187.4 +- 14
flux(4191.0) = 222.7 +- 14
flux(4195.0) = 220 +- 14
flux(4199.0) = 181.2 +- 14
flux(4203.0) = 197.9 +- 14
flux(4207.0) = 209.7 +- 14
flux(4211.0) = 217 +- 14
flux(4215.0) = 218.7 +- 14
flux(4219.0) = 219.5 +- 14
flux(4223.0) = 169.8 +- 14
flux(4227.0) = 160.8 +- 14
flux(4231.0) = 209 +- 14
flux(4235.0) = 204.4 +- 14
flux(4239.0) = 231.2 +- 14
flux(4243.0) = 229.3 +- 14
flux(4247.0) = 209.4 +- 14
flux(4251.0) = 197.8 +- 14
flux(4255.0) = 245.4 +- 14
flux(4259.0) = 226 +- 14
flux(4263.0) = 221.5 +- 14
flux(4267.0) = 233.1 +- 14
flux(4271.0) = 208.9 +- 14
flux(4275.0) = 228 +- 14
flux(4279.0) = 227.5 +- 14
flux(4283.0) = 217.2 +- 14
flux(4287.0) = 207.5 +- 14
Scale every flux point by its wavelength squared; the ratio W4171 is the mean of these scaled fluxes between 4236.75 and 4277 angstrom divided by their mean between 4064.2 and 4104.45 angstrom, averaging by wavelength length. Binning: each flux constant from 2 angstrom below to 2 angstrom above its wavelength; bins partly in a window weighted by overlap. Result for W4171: 1.2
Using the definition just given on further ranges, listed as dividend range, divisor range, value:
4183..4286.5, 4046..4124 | 1.14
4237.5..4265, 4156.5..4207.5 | 1.14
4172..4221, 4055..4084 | 1.16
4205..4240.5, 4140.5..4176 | 1.10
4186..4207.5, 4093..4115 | 1.08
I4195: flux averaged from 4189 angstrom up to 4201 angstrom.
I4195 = 208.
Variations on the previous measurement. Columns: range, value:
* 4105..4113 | 201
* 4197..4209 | 196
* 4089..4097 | 202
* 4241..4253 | 212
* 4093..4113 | 196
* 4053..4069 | 181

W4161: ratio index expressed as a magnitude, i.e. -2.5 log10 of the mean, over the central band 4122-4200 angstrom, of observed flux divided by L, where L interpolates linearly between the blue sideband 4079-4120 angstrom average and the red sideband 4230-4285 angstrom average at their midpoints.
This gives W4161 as 0.082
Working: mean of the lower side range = 204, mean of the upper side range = 221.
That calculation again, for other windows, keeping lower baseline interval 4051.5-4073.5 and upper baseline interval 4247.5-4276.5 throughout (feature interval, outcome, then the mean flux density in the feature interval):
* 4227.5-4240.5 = 0.046 mag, 208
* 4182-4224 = 0.031 mag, 205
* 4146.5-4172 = 0.037 mag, 196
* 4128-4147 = 0.076 mag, 186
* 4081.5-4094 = -0.121 mag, 212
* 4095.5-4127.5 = -0.024 mag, 199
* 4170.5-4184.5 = 0.052 mag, 197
